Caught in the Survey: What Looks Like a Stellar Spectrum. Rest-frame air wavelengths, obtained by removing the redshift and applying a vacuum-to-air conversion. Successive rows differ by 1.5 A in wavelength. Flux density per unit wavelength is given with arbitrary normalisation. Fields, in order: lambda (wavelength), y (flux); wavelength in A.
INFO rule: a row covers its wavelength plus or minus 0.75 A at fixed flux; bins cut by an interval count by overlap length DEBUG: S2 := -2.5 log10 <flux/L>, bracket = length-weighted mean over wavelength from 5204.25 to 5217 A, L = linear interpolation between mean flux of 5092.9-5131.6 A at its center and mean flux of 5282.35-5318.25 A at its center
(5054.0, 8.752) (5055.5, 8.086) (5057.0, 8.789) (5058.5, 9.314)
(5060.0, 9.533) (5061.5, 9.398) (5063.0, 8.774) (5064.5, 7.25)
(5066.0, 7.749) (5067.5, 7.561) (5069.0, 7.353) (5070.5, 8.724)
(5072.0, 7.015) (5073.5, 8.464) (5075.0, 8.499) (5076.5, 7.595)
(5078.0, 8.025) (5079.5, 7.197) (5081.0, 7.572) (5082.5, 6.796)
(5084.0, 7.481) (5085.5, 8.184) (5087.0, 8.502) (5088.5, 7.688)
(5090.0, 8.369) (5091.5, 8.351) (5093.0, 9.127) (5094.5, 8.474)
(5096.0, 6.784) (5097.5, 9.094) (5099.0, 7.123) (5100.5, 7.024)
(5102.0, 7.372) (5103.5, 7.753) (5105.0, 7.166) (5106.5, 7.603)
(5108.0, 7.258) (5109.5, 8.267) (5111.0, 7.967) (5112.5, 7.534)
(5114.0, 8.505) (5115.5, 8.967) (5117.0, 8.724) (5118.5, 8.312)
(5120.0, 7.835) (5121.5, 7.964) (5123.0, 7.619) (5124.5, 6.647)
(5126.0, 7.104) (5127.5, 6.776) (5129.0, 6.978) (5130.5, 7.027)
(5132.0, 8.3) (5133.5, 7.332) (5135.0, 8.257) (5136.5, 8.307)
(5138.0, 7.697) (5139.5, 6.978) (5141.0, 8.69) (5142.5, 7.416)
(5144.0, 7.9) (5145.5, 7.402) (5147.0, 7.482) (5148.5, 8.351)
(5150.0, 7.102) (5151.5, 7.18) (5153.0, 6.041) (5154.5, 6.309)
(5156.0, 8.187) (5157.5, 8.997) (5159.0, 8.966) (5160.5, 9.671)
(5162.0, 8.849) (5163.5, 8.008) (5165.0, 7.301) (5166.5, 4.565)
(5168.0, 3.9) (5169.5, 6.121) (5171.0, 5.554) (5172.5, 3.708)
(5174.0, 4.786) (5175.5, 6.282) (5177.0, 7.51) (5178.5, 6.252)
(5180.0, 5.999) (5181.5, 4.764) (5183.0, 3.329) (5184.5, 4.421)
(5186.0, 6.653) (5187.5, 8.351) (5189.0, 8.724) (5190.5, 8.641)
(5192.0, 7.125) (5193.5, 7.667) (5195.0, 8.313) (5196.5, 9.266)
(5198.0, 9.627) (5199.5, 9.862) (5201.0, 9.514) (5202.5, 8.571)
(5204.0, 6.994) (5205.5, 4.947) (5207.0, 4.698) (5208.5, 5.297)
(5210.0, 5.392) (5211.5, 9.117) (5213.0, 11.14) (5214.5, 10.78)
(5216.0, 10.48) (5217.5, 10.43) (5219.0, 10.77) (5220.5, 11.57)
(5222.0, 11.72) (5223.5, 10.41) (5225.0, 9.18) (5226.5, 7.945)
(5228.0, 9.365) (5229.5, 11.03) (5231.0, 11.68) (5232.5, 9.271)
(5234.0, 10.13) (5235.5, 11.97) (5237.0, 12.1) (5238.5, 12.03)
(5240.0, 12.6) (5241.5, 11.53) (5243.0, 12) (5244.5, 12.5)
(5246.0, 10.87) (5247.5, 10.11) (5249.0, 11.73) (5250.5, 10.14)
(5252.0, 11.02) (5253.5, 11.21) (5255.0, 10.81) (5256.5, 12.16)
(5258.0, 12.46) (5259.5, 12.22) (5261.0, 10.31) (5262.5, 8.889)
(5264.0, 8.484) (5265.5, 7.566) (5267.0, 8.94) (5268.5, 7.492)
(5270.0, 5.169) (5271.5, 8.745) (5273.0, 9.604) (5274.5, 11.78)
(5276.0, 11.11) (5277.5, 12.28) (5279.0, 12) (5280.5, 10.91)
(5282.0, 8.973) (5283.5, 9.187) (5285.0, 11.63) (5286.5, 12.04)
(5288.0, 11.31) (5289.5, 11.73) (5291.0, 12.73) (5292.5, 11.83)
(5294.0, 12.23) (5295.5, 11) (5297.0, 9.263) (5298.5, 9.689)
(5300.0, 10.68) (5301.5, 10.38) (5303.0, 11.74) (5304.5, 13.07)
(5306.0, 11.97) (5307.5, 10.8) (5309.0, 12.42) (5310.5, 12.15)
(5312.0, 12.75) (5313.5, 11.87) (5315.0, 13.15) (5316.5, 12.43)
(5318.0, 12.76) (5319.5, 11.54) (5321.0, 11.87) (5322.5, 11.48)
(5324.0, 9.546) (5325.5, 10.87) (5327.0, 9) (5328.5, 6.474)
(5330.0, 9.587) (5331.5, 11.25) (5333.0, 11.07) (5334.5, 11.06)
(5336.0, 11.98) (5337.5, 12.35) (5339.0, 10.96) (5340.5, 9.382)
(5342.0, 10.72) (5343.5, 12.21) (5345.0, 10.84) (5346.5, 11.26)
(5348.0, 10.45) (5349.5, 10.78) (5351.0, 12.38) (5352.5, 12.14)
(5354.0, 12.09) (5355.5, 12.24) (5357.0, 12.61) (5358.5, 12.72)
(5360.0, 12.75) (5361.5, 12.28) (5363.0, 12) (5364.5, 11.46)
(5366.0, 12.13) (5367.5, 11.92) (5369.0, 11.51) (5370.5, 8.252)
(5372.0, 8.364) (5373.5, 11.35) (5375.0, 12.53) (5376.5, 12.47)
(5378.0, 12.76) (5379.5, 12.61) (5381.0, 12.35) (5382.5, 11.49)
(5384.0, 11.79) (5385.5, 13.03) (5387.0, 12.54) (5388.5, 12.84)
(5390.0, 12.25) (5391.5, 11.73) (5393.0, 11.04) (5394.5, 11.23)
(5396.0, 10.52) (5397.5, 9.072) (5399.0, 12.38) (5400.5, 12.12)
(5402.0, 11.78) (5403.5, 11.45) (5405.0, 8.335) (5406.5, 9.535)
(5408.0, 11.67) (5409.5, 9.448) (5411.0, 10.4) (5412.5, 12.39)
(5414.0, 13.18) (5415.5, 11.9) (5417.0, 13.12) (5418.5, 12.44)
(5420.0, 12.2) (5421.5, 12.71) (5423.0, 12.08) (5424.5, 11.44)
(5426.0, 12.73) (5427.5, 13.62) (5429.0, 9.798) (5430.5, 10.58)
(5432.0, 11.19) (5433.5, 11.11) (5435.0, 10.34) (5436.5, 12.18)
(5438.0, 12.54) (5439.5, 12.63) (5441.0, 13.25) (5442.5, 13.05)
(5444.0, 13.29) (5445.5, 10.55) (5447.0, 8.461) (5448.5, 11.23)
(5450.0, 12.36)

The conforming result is 0.25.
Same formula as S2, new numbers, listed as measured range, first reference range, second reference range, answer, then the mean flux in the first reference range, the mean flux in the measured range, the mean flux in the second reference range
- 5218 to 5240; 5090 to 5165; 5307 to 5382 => -0.13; 7.81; 10.7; 11.4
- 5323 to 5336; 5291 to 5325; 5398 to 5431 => 0.16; 11.6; 10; 11.6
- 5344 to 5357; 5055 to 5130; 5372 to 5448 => -0.06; 7.92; 11.6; 11.7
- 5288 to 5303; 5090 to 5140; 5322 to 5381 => -0.07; 7.78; 11.1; 11.2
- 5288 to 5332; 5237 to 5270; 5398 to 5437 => -0.03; 10.6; 11.3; 11.5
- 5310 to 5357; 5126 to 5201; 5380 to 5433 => -0.10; 7.22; 11.3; 11.6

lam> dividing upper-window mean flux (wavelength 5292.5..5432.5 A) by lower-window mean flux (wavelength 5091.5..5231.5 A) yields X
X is 1.47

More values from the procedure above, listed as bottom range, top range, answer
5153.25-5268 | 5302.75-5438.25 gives 1.31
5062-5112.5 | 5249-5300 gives 1.34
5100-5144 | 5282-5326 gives 1.49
